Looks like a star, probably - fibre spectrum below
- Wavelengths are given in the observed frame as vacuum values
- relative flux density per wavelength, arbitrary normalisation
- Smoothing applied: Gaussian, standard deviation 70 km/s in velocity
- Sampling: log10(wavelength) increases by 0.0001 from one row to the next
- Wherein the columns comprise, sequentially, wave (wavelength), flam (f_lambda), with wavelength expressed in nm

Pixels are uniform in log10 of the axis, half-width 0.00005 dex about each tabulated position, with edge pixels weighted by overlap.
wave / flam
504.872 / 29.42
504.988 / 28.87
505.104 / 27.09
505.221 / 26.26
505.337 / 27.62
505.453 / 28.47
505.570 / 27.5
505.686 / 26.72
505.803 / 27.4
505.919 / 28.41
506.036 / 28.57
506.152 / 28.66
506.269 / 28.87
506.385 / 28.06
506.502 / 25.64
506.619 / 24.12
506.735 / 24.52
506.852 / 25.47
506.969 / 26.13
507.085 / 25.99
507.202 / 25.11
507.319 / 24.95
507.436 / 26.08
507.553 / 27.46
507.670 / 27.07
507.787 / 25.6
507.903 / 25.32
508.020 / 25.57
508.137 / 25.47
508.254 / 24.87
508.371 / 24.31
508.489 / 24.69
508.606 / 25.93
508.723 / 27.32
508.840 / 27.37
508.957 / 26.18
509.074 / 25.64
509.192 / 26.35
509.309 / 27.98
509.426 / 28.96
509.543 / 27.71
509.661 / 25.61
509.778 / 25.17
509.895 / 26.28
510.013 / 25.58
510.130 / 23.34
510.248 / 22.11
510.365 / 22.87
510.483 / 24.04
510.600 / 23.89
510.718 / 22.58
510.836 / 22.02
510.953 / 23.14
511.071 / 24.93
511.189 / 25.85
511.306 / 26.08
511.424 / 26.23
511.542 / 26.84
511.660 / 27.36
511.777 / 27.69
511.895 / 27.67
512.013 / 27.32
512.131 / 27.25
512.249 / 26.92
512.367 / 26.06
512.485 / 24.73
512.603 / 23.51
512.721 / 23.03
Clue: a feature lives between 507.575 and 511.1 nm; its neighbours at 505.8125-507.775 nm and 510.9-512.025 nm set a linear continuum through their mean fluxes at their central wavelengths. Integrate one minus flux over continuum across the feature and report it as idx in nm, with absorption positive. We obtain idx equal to 0.15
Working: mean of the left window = 26.6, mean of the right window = 26.3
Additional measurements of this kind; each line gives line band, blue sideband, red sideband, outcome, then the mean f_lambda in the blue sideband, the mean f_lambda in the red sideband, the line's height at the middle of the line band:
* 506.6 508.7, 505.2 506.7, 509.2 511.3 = 0.069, 27.4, 24.9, 26.4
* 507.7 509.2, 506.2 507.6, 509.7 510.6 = -0.035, 26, 24.2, 25.2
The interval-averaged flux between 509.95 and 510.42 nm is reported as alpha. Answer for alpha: 23.5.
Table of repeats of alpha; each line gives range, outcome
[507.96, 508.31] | 25.3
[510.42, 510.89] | 23.1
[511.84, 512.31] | 27.3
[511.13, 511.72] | 26.5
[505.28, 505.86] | 27.5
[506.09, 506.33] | 28.8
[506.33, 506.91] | 25.5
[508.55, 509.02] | 26.7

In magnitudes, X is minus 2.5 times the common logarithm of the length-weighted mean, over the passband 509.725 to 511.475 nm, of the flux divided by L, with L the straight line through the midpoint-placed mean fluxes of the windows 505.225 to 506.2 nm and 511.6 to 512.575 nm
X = 0.12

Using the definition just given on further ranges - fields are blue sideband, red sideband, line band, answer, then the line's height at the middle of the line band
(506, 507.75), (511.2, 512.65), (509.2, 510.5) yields 0.04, 26.5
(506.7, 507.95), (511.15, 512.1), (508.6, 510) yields -0.02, 26.3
